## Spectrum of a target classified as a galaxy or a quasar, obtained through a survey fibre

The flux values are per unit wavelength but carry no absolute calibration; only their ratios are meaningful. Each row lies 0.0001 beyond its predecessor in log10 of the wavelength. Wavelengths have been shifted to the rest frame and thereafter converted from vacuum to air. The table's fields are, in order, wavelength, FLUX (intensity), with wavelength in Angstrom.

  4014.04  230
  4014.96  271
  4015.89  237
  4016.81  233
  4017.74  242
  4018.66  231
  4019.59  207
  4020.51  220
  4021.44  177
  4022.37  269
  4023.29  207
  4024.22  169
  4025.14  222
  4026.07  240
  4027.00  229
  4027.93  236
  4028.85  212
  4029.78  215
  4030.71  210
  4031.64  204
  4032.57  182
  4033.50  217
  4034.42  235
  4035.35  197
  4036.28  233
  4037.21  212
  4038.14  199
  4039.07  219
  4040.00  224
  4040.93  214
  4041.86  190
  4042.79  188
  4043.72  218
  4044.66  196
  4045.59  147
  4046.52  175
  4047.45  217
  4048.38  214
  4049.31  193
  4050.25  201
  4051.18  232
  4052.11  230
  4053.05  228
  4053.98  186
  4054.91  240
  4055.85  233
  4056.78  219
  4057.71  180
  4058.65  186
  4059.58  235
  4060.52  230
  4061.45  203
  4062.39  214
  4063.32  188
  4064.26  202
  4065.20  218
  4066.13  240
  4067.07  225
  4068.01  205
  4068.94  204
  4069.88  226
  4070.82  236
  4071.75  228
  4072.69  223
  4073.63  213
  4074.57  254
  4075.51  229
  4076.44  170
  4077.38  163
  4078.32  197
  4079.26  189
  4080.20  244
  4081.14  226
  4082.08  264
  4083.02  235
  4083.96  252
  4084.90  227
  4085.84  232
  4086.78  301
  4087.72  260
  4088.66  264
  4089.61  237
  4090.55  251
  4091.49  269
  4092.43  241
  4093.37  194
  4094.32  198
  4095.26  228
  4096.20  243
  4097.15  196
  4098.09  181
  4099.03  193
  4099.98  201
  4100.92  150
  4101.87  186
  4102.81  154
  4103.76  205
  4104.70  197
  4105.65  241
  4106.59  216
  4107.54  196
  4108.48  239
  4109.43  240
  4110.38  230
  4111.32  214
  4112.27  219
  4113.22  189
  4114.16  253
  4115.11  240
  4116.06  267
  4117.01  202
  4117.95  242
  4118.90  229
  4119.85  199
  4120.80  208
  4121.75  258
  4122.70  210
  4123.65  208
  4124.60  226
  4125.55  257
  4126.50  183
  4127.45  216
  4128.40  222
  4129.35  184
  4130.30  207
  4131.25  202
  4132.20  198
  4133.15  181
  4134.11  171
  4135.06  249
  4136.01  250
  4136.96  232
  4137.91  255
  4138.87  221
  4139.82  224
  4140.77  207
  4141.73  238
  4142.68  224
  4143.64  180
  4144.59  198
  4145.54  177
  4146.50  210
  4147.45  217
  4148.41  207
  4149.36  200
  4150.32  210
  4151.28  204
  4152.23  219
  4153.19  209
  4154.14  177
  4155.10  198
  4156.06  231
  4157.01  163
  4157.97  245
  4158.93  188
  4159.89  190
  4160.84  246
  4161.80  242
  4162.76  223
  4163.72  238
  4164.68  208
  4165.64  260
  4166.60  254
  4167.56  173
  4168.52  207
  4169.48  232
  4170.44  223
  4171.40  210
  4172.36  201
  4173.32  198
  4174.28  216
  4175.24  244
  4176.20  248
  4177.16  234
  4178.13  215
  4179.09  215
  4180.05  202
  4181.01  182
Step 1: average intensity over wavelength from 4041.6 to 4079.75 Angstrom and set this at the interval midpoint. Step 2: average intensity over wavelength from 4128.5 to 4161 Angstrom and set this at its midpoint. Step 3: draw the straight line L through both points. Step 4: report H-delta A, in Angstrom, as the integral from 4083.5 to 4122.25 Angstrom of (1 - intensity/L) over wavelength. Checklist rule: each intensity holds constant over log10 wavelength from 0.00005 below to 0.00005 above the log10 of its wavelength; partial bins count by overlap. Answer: -2.58 Angstrom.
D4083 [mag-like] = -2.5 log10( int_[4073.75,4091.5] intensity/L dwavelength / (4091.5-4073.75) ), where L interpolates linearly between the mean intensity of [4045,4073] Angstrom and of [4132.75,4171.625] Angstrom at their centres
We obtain -0.10 mag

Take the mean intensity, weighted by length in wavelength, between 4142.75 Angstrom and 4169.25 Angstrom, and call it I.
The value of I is 211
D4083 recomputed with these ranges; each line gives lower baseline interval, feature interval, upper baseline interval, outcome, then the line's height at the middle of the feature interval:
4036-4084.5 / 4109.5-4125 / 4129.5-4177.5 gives -0.05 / 214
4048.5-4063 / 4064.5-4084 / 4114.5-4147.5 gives -0.03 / 215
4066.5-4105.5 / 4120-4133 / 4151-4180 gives 0.03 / 218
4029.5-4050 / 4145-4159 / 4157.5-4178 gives 0.08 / 220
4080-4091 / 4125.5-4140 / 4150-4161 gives 0.03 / 220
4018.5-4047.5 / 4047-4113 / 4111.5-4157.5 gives -0.03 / 211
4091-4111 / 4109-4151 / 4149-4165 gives -0.03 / 210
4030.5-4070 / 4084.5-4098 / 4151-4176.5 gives -0.12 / 212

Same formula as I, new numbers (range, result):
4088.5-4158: 214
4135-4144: 228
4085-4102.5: 223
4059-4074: 218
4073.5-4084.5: 220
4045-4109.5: 216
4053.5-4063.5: 211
